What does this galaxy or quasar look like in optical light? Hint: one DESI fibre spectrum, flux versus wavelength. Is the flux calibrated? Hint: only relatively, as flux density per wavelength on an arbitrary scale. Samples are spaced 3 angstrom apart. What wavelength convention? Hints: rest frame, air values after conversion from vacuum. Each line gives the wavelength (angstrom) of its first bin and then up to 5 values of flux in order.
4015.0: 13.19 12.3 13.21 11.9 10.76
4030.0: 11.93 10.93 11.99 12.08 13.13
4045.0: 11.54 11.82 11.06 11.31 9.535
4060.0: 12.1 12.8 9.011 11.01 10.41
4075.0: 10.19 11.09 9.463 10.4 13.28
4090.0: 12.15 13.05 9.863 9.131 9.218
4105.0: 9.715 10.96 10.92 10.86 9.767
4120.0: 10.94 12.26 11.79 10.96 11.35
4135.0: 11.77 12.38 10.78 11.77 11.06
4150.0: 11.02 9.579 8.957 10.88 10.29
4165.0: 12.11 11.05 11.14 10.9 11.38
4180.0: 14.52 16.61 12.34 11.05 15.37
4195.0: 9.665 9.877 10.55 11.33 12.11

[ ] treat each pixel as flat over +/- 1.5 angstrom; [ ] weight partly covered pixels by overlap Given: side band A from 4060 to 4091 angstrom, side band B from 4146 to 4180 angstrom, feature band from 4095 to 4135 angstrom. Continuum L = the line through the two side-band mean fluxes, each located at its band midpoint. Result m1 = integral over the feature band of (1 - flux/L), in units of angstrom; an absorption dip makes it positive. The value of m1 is 1.2 angstrom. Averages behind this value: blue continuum 11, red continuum 10.9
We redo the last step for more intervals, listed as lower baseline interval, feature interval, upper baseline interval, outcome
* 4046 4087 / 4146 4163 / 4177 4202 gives 2.46 angstrom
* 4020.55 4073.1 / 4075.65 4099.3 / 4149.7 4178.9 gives 0.20 angstrom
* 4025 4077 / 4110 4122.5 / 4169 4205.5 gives 0.97 angstrom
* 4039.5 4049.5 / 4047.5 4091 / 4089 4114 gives 1.74 angstrom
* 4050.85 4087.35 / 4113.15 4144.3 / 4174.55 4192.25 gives 2.00 angstrom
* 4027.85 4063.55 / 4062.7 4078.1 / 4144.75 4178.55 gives 1.21 angstrom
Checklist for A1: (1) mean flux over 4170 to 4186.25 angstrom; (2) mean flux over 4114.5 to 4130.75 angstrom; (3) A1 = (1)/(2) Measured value 1.2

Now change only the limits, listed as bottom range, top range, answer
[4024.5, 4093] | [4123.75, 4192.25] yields 1.03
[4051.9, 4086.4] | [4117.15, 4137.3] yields 1.06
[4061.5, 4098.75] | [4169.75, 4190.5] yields 1.14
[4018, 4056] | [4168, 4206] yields 1.02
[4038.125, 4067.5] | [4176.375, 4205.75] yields 1.08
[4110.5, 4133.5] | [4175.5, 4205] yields 1.11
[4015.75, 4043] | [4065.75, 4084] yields 0.86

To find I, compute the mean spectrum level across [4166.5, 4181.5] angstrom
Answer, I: 11.8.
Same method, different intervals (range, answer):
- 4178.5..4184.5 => 15.6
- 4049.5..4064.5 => 11.4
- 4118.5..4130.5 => 11.5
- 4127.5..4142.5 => 11.4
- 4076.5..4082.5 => 10.3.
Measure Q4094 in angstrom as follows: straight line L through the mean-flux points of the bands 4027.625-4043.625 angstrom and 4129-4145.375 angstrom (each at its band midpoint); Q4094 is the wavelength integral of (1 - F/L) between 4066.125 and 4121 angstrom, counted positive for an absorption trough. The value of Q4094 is 5.0 angstrom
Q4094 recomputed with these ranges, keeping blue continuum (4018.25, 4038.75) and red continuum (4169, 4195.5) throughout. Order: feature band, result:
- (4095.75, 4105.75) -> 2.3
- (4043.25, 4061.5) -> 1.1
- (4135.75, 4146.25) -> 0.7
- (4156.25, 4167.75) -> 1.5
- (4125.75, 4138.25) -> 0.8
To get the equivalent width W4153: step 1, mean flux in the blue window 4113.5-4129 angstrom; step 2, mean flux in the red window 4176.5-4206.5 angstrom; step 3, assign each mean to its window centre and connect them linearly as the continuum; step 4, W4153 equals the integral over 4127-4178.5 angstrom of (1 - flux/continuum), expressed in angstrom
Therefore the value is 2.70 angstrom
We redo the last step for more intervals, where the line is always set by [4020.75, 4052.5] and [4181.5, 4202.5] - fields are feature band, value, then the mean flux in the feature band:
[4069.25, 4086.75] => 2.0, 10.6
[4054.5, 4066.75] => 0.9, 11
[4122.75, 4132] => 0.4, 11.5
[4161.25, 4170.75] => 0.7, 11.2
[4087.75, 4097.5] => 0.1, 11.8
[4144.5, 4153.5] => 1.0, 10.8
